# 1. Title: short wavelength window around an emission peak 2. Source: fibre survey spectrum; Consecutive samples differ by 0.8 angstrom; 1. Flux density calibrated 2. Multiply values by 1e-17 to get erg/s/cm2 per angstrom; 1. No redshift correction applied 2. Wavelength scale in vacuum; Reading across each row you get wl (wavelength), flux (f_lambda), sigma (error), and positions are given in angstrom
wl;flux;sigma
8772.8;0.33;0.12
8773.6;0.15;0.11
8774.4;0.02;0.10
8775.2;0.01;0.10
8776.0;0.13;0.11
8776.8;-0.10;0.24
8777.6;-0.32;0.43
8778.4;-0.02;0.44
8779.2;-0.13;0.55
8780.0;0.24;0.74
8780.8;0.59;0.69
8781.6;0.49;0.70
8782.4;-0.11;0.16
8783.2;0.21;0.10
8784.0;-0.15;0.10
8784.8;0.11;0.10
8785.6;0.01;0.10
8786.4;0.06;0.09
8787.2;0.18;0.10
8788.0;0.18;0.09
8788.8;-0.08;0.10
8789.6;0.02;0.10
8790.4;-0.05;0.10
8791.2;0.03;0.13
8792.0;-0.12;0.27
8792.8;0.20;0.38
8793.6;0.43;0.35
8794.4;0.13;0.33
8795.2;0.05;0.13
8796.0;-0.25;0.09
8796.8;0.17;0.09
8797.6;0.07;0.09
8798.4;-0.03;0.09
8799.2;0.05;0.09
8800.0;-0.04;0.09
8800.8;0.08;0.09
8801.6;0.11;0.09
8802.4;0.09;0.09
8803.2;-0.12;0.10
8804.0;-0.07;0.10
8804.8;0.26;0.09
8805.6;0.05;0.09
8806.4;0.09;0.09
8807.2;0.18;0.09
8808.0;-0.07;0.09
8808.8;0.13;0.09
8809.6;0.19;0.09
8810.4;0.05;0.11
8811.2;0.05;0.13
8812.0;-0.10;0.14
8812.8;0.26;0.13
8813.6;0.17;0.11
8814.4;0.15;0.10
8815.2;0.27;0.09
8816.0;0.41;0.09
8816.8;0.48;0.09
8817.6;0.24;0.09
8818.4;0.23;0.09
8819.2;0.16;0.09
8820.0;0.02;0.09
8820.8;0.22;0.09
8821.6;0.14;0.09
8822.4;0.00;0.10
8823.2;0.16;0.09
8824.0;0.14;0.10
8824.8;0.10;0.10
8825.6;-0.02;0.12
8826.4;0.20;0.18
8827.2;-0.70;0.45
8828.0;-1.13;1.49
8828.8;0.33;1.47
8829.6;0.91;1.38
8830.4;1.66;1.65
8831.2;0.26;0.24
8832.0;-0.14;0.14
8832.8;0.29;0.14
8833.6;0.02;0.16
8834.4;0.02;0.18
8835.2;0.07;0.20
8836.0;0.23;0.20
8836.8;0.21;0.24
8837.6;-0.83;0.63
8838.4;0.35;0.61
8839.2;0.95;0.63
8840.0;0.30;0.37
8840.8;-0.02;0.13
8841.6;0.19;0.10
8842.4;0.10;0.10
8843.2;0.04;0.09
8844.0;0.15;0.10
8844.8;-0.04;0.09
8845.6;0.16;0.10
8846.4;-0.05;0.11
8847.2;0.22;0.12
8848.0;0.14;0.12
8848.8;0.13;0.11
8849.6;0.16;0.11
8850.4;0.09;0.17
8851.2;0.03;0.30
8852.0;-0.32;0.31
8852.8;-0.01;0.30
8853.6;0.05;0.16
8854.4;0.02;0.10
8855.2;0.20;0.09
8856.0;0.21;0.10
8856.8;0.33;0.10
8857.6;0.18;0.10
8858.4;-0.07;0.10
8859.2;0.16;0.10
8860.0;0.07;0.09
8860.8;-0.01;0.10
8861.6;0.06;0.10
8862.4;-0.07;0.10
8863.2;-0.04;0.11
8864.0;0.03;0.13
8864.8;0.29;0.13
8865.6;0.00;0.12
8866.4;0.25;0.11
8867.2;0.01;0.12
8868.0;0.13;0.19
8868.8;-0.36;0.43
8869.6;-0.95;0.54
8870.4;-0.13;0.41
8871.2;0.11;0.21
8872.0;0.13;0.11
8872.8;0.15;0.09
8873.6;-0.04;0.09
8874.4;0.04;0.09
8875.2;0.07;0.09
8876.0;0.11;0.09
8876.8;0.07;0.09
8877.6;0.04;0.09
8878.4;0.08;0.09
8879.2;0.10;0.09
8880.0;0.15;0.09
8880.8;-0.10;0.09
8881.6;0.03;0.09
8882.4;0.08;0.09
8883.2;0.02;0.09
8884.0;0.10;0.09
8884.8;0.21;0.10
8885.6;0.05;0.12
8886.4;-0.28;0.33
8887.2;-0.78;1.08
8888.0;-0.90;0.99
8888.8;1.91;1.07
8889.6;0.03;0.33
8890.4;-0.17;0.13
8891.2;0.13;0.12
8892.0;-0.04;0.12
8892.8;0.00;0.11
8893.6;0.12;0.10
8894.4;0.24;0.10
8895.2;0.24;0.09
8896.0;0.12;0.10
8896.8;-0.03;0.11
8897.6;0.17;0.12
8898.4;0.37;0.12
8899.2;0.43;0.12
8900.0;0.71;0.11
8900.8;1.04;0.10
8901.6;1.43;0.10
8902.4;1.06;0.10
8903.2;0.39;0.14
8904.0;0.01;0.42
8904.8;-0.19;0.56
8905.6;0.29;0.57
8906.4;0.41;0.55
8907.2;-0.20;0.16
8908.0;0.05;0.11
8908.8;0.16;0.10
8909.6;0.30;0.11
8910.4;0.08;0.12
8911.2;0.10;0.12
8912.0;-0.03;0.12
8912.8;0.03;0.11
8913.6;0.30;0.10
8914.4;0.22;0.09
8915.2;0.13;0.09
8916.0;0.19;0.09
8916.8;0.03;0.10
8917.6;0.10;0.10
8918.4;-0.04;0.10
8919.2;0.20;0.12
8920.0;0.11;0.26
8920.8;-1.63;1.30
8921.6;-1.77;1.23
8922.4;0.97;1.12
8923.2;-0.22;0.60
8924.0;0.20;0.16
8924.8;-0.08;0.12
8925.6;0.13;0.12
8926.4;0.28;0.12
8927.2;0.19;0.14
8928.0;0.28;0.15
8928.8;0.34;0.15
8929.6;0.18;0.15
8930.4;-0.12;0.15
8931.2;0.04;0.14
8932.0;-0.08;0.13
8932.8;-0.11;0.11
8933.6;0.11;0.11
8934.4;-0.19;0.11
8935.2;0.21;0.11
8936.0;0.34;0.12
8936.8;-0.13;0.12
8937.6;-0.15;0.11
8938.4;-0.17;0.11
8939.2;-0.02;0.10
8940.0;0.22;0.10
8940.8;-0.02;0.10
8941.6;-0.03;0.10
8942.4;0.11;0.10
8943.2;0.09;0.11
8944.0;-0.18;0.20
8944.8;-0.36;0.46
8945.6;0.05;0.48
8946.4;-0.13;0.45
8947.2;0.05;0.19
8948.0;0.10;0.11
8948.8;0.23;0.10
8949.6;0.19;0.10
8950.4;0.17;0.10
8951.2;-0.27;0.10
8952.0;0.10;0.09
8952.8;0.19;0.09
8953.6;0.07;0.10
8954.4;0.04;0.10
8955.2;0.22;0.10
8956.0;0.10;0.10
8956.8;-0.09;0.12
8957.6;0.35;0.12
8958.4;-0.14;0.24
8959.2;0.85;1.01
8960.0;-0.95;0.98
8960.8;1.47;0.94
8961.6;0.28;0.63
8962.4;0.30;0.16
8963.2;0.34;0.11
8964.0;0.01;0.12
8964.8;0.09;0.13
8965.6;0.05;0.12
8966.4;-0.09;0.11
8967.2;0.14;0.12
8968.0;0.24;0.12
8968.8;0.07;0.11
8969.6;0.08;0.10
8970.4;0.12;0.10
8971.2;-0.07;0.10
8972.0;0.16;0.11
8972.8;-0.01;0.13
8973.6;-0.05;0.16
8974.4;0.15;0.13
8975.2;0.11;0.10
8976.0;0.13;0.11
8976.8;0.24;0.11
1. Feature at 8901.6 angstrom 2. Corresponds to [O III]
